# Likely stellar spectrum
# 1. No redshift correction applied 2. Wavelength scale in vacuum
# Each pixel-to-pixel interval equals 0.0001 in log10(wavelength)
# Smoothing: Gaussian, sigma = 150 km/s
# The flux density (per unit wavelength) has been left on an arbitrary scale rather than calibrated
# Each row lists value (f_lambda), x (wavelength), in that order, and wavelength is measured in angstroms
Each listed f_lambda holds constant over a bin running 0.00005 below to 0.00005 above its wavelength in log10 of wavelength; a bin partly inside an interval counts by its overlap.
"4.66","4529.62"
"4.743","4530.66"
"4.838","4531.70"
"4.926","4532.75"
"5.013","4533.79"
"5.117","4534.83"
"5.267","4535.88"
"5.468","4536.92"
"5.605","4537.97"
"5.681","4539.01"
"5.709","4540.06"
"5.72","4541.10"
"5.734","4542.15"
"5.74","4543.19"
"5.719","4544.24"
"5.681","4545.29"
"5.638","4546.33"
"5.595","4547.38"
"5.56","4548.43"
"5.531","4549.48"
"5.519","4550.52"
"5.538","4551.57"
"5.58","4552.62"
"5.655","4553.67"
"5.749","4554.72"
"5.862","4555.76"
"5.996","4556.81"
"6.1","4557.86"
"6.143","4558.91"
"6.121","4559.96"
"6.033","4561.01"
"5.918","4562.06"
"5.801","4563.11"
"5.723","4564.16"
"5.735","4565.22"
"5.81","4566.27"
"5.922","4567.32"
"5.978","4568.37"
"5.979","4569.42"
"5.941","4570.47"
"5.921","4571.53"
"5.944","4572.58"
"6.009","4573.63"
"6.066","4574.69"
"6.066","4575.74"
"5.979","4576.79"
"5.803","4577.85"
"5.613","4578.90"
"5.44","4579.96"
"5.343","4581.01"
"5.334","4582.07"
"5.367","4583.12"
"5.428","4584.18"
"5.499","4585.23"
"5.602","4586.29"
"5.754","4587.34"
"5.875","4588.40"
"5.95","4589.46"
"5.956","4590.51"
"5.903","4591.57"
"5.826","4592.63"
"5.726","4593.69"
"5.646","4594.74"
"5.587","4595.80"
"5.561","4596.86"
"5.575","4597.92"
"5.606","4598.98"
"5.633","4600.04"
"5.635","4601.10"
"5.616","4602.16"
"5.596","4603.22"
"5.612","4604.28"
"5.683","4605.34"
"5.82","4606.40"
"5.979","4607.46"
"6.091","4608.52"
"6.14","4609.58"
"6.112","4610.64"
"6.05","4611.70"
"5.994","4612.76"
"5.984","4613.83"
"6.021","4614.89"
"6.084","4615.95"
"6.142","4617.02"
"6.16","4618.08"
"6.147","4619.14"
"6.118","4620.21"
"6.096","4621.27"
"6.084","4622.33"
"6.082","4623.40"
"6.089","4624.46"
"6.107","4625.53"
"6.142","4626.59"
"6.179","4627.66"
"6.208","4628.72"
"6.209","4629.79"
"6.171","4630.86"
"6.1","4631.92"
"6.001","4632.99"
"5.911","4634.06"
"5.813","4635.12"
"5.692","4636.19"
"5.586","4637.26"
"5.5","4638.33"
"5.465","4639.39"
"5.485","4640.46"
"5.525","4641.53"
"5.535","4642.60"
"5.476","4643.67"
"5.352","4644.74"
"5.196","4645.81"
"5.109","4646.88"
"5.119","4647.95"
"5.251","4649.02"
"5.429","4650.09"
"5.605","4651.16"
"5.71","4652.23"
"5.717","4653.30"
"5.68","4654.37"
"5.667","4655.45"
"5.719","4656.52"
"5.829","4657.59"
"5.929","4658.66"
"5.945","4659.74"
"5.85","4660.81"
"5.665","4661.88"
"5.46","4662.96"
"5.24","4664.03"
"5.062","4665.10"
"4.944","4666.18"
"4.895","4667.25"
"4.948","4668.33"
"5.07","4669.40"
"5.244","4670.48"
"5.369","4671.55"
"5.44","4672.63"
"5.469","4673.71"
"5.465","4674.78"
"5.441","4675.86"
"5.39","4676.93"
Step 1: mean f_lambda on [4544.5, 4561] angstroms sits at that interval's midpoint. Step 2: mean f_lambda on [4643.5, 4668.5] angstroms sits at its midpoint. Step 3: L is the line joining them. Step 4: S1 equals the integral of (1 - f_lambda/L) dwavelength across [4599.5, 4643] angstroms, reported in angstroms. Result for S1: -2.8 angstroms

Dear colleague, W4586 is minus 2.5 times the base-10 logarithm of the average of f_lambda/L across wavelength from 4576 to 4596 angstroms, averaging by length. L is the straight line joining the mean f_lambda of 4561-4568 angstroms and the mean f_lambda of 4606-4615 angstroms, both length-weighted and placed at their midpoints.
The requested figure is 0.05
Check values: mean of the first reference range 5.84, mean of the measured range 5.67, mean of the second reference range 6.03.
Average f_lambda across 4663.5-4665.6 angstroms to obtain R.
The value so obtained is 5.16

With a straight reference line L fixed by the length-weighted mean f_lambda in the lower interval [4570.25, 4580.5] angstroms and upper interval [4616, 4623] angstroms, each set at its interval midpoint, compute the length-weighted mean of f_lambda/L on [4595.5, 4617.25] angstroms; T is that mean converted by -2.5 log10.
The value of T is 0.039 mag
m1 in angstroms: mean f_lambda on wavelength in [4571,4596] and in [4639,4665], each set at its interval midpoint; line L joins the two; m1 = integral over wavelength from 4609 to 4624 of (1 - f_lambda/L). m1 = -1.2 angstroms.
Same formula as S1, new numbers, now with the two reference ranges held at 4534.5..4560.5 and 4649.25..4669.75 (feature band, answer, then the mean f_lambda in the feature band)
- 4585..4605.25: -0.3 angstroms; 5.69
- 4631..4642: -0.4 angstroms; 5.73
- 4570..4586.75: -0.2 angstroms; 5.71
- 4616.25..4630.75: -1.5 angstroms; 6.13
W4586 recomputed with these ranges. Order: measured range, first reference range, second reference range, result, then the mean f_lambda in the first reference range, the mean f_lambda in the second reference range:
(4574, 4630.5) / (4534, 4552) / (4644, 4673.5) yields -0.07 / 5.57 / 5.42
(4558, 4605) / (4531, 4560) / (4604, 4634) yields 0.01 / 5.59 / 6.06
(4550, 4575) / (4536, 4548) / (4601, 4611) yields -0.03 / 5.65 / 5.83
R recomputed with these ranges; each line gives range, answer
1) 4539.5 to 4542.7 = 5.73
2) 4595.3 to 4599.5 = 5.58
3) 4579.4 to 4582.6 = 5.37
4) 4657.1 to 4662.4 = 5.85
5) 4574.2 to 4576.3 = 6.09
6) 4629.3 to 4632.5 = 6.16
